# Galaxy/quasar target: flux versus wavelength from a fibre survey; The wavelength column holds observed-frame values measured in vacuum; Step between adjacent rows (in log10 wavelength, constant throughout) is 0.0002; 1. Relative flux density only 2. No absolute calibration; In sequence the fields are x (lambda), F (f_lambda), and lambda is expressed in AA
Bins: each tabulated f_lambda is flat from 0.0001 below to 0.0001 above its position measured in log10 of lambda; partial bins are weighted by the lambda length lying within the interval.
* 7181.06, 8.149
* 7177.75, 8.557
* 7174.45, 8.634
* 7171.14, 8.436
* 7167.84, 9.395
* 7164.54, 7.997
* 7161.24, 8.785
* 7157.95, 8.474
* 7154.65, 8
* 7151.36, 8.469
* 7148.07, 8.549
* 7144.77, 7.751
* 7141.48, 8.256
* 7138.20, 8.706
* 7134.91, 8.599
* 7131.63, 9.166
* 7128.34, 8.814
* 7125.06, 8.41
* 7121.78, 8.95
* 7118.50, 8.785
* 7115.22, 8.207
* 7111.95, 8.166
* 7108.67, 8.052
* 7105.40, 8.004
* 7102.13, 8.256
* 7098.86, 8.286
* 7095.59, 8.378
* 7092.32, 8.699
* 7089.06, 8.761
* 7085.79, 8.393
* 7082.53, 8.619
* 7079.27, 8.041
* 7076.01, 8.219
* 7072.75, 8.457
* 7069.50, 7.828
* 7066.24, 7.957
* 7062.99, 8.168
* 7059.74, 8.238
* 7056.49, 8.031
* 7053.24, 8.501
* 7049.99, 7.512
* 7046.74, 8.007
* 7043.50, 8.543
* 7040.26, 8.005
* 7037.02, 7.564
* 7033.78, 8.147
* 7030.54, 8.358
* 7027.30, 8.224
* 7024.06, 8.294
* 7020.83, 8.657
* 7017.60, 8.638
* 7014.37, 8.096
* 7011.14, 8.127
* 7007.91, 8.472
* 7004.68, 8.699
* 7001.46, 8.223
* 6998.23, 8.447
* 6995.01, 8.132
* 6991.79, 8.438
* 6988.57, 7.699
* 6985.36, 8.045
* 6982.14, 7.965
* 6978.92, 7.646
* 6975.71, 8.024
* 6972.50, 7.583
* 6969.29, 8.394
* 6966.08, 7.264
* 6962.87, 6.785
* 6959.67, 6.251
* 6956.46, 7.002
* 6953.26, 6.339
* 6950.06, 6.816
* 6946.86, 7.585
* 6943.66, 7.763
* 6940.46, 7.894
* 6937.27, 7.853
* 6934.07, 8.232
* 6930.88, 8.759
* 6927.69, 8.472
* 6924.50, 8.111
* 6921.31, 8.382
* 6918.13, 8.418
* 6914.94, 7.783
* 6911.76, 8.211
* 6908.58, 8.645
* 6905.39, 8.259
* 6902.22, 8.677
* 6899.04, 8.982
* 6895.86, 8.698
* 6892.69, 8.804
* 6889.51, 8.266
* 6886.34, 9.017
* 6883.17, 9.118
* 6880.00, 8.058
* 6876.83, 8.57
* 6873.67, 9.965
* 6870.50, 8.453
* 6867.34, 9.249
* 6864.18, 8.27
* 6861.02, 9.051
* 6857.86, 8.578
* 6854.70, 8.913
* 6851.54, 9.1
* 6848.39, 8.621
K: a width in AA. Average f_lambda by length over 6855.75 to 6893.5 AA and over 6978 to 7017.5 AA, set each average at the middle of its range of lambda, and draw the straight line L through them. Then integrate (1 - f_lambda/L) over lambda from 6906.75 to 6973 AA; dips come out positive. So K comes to 5.7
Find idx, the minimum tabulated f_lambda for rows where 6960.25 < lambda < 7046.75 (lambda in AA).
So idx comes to 6.785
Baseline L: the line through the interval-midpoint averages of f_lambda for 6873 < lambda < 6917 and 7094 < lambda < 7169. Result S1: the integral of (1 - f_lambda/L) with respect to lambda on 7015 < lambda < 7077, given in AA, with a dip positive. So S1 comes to 2.4 AA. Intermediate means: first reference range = 8.62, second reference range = 8.45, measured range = 8.17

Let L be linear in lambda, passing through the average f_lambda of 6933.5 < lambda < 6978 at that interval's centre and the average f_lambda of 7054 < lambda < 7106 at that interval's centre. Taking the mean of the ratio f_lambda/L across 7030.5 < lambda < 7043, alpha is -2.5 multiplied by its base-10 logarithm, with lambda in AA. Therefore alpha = -0.01 mag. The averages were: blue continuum 7.4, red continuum 8.28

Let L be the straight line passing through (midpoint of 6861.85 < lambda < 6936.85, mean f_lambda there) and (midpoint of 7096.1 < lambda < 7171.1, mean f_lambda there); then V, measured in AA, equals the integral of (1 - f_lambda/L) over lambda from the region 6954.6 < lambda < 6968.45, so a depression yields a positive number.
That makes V 2.66 AA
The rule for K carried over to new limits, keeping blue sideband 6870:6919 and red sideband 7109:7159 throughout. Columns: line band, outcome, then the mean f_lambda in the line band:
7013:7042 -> 1.1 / 8.22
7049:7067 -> 0.9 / 8.09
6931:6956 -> 3.0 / 7.55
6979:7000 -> 1.2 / 8.08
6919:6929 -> 0.3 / 8.33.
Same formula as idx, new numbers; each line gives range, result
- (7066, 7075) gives 7.828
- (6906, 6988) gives 6.251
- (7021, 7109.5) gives 7.512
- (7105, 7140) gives 8.004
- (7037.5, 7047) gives 8.005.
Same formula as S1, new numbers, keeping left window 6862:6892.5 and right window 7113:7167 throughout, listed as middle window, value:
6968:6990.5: 1.98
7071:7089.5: 0.39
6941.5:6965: 4.69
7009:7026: 0.53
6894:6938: 1.69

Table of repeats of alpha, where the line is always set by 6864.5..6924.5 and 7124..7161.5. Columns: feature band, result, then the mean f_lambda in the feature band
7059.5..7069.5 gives 0.062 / 8.06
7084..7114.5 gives 0.023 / 8.33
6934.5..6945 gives 0.095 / 7.88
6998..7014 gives 0.026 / 8.36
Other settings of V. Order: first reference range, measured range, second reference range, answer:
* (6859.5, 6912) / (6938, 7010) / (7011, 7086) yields 6.2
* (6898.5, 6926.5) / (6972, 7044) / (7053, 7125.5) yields 1.4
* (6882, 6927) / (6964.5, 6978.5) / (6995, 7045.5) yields 1.0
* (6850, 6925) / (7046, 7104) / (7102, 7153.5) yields 1.7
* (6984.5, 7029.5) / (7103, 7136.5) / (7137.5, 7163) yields -0.6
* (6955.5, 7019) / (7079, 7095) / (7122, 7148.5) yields -0.4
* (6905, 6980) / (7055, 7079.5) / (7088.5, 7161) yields 0.3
